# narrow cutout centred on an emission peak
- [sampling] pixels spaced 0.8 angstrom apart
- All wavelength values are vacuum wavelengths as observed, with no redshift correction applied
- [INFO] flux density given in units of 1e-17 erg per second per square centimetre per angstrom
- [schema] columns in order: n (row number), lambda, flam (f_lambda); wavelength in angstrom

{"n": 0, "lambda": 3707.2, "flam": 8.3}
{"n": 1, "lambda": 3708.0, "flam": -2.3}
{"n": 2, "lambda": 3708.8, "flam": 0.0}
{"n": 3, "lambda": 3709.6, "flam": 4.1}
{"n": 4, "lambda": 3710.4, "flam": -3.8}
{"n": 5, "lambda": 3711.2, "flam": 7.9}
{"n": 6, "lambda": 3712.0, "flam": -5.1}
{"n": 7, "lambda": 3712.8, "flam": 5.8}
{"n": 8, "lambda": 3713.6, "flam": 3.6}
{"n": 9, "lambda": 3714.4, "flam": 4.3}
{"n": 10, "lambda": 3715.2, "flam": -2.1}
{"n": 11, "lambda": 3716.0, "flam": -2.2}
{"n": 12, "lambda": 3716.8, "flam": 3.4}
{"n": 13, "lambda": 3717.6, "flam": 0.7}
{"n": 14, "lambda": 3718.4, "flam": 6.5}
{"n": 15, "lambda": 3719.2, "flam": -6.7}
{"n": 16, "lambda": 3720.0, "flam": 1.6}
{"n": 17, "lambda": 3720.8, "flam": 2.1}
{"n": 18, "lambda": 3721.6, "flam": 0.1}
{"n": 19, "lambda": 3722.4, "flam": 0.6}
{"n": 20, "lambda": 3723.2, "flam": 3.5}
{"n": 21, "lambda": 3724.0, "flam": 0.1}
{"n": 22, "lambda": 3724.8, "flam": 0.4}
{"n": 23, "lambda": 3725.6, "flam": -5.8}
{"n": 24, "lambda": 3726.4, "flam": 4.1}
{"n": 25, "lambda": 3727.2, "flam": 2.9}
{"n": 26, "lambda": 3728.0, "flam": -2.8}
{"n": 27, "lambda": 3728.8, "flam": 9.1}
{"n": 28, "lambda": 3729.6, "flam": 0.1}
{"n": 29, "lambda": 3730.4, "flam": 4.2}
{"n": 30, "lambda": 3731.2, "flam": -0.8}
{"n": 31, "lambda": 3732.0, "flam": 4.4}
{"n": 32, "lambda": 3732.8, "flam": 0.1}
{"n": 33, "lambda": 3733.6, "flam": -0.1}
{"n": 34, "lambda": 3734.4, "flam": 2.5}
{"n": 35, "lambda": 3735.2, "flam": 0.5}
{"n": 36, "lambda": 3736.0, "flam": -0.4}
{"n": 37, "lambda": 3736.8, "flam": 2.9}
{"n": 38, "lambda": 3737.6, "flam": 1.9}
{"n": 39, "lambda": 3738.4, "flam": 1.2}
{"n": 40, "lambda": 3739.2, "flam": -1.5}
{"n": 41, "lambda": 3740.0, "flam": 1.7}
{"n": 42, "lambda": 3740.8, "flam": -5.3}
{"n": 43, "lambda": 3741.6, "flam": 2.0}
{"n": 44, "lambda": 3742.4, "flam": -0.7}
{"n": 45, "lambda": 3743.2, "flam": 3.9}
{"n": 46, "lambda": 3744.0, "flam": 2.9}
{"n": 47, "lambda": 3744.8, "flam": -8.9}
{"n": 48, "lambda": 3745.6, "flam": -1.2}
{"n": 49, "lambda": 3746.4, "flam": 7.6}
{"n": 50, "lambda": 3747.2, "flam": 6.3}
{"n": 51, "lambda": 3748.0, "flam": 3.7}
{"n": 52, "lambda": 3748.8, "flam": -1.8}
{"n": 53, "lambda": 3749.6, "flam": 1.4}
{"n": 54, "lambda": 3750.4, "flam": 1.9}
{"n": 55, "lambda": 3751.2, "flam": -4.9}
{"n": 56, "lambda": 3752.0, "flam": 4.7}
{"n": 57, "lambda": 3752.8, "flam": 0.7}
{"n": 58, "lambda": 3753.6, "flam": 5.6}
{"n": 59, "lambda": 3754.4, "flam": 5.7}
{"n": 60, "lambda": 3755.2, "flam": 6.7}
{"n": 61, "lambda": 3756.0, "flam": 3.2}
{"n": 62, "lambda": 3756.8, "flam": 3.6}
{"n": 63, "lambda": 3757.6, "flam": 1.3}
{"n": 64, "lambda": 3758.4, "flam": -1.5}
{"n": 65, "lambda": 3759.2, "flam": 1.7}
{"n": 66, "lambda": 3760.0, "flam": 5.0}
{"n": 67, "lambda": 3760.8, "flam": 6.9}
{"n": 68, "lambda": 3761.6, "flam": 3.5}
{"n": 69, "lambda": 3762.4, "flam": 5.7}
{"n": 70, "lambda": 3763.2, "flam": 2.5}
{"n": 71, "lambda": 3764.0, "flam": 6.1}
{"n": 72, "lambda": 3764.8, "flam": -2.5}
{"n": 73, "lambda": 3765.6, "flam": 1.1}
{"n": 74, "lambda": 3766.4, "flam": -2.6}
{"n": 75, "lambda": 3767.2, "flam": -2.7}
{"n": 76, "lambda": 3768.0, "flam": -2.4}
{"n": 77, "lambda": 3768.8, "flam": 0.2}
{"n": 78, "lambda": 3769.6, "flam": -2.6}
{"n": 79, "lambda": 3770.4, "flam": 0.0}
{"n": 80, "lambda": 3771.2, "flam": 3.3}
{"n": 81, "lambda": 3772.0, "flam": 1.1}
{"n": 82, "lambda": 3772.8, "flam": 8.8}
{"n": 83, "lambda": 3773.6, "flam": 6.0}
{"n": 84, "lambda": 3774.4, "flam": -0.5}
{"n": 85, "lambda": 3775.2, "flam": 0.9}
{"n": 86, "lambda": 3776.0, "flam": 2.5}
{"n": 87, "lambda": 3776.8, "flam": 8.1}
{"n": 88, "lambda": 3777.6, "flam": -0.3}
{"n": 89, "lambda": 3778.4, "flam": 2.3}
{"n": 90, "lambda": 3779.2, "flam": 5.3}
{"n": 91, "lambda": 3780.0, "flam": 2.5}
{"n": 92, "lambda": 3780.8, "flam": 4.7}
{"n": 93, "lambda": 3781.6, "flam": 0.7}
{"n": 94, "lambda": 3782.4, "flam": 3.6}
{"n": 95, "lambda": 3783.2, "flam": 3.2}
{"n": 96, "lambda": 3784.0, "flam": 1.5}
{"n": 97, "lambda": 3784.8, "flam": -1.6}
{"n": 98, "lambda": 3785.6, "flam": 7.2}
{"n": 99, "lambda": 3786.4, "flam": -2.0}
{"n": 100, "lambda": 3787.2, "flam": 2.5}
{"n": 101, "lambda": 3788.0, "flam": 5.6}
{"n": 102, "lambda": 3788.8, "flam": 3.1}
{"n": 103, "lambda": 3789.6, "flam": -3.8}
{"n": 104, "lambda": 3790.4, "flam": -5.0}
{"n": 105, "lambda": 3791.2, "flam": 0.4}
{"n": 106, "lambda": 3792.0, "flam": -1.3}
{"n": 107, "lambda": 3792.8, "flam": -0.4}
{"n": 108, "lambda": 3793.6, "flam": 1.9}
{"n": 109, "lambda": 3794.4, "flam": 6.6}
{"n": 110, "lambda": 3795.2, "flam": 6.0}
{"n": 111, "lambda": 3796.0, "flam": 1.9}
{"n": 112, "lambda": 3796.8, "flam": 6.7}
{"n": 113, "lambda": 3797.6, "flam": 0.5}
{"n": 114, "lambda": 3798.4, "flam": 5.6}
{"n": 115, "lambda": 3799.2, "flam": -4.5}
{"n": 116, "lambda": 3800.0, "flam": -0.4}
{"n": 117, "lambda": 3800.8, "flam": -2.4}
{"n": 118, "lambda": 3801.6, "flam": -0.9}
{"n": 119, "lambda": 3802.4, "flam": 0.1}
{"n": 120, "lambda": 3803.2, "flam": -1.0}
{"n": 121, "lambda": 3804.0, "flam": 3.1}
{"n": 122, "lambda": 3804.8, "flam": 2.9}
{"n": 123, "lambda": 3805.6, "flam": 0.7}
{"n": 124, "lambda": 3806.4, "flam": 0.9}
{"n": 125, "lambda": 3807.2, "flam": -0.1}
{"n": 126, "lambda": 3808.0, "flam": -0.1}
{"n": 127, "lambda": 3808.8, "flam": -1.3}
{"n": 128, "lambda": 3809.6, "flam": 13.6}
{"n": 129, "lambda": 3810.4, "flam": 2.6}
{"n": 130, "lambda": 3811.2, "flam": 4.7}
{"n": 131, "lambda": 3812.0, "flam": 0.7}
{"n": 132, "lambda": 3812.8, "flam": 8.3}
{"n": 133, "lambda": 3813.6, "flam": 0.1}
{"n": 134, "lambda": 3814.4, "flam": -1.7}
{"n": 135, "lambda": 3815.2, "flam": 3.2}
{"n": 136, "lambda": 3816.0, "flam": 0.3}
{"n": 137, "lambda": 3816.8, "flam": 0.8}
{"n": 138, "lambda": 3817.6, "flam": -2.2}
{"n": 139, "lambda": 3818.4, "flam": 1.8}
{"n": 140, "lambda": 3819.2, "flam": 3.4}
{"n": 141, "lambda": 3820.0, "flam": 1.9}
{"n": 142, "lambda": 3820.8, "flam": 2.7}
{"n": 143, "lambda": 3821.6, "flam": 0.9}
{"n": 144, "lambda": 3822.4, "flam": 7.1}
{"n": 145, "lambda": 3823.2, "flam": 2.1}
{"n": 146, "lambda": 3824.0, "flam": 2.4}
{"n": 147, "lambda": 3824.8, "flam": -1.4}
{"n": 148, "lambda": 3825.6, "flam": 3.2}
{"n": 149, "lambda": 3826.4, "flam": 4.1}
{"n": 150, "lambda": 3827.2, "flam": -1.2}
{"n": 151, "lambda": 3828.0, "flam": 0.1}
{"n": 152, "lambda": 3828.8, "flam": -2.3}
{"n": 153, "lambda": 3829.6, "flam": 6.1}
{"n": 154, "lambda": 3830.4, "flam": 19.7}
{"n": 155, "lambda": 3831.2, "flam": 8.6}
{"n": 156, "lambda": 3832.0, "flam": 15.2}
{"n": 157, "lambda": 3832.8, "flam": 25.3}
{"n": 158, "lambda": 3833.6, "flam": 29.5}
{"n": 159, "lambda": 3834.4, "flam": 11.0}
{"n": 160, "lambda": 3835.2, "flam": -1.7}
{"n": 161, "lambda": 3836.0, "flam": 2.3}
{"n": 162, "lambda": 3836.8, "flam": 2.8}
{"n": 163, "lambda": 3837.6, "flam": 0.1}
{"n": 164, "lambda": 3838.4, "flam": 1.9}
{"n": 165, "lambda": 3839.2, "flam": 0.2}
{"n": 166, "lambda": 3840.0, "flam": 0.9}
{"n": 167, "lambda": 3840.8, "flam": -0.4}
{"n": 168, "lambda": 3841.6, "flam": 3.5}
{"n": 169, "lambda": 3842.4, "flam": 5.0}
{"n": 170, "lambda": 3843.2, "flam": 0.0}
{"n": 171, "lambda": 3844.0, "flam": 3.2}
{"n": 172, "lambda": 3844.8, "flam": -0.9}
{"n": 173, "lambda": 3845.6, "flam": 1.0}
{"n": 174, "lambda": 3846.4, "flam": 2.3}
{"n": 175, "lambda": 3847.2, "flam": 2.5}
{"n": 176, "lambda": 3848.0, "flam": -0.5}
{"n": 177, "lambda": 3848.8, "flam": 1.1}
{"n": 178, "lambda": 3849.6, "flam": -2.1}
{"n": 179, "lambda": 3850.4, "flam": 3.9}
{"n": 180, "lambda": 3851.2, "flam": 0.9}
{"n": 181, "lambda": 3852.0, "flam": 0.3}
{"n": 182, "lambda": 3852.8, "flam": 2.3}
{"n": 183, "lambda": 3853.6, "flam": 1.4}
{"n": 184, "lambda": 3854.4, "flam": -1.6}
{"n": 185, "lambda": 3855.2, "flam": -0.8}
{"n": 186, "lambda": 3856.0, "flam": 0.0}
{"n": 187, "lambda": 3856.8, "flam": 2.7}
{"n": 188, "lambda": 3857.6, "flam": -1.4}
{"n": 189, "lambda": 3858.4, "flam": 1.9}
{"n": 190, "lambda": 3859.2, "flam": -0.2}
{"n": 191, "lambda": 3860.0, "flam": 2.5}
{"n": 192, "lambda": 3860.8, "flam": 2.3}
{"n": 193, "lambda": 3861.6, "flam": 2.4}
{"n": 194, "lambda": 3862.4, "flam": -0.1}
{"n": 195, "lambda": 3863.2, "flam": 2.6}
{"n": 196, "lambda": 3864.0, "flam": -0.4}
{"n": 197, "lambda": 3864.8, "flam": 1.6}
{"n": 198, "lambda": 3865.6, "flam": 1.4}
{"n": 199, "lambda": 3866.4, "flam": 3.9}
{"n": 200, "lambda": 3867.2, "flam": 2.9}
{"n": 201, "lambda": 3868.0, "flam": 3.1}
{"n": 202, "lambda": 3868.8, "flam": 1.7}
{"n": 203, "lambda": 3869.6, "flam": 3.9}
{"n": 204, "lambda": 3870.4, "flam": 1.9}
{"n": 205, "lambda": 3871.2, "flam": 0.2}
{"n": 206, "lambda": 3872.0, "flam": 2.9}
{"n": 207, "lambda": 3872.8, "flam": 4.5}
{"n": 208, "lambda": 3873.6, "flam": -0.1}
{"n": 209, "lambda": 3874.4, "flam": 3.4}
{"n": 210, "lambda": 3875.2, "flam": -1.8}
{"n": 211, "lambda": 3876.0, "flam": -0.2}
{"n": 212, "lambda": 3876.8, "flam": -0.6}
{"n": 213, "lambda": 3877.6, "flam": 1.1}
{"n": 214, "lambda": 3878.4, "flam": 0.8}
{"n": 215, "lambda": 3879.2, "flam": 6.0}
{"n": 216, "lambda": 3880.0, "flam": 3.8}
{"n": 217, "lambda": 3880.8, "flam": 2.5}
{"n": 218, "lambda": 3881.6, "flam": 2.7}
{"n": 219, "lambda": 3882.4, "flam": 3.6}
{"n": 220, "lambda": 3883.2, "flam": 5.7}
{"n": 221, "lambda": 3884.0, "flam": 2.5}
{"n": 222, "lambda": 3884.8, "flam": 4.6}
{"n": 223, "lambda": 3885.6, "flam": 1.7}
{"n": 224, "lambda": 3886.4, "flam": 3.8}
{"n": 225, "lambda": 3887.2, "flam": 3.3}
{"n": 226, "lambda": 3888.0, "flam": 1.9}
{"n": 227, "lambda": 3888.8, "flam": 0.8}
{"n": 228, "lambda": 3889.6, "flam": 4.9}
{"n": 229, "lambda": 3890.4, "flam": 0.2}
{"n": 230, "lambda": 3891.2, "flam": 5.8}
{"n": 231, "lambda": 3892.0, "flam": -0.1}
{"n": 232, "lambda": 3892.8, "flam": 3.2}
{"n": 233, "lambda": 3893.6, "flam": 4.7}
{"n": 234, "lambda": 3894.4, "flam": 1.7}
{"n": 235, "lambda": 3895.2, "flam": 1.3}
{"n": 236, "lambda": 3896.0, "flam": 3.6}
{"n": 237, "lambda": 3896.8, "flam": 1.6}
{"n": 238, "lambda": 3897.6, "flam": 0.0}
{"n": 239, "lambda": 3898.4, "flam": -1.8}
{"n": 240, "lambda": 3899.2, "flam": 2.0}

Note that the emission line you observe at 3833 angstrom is [O II]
